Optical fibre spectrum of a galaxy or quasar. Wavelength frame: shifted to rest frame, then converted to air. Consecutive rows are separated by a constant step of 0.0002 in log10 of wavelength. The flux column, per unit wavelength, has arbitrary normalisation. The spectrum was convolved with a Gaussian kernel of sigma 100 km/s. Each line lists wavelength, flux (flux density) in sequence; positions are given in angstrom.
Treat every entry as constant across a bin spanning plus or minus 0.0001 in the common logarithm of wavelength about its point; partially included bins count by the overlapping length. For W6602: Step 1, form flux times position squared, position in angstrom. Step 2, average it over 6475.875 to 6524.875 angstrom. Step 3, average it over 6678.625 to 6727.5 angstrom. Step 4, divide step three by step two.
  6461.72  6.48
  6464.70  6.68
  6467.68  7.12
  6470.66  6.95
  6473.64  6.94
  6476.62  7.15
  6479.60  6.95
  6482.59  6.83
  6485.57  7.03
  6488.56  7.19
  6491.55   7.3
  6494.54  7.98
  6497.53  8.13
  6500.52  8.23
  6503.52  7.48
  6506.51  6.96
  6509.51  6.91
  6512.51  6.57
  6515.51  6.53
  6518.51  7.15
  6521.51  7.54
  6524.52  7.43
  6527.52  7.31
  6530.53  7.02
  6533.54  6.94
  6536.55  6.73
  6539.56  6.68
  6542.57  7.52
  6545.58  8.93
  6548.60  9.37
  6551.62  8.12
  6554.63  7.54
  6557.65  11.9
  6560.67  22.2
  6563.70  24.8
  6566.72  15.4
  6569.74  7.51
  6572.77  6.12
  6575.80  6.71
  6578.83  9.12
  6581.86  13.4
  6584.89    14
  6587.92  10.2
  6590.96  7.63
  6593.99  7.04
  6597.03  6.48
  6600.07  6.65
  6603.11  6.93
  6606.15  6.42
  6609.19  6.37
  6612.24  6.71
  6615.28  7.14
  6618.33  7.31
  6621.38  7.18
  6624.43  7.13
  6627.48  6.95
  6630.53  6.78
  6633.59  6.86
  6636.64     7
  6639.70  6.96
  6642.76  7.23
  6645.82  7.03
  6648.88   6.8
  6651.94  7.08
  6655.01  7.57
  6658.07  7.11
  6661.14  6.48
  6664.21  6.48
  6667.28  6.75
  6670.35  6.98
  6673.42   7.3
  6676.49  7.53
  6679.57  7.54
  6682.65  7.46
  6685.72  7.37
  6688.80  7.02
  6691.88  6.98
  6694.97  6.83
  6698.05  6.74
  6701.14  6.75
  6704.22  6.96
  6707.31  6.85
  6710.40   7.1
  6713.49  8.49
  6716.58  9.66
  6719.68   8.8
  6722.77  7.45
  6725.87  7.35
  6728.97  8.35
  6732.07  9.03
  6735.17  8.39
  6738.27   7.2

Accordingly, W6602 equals 1.1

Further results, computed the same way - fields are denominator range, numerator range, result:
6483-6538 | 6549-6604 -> 1.50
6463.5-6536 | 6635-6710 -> 1.03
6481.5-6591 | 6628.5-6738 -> 0.84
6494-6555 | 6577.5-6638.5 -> 1.08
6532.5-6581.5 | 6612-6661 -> 0.69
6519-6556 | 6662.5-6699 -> 0.98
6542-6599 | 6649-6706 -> 0.68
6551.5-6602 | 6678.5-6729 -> 0.71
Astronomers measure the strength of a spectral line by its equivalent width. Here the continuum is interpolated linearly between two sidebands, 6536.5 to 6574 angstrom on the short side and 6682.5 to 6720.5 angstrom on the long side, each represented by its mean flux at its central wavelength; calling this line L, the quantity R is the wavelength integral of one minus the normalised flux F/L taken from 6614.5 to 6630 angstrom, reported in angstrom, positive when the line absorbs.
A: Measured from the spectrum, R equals 3.85 angstrom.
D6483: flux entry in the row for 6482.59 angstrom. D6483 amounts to 6.83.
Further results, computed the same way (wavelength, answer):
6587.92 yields 10.2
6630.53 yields 6.78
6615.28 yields 7.14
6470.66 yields 6.95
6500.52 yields 8.23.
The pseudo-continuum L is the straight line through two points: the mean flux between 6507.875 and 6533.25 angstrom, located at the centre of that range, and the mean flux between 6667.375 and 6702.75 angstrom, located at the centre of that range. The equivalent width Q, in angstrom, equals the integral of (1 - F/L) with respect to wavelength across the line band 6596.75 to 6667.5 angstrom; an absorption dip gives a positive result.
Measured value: 2.0 angstrom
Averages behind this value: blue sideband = 7.05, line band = 6.9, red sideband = 7.12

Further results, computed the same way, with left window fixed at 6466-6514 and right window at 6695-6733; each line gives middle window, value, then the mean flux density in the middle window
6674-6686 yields 0.3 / 7.47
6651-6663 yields 0.9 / 7.04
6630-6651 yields 1.7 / 6.96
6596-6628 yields 2.8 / 6.85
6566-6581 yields -2.8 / 8.82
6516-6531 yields 0.1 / 7.26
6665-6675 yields 0.9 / 6.98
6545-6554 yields -1.6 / 8.67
